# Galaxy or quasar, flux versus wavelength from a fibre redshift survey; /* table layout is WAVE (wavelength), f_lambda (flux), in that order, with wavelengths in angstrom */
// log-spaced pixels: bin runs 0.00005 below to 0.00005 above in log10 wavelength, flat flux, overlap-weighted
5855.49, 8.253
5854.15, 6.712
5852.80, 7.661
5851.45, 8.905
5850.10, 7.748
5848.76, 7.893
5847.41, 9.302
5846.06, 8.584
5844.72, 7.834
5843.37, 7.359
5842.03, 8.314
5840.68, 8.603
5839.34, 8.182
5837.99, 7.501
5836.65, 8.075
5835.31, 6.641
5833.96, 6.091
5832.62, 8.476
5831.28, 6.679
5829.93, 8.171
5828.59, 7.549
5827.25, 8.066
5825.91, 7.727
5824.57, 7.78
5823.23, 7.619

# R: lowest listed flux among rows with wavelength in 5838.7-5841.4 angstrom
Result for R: 8.182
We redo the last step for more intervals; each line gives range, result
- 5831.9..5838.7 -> 6.091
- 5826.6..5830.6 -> 7.549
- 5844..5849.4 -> 7.834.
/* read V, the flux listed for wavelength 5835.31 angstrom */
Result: 6.641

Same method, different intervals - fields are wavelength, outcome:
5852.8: 7.661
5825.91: 7.727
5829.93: 8.171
